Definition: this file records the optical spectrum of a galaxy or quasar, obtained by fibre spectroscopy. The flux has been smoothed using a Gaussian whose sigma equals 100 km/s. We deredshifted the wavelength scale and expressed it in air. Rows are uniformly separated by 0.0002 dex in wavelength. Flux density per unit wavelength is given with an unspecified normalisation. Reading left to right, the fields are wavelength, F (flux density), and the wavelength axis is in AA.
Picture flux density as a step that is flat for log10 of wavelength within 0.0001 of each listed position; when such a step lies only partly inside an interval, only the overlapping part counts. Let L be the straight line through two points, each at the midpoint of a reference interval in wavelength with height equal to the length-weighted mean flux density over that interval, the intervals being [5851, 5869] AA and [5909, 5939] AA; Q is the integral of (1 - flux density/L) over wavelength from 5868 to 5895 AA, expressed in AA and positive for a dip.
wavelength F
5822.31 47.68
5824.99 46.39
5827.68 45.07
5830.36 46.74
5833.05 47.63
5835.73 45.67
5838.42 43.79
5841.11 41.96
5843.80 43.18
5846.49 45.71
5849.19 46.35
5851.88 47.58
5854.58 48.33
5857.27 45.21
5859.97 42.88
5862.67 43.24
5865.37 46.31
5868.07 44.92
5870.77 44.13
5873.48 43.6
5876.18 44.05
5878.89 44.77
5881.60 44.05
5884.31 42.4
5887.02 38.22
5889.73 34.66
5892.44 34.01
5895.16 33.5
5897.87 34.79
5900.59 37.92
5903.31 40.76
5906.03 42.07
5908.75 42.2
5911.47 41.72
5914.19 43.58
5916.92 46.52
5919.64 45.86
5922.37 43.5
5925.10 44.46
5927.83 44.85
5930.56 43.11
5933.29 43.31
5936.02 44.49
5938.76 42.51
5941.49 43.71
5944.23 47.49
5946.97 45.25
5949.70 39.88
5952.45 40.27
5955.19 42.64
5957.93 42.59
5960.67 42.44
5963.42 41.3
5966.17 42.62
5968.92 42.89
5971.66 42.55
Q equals 2.4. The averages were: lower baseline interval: 45.5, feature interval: 41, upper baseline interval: 44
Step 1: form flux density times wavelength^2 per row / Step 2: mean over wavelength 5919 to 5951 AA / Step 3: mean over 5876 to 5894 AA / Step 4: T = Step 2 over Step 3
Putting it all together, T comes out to 1.12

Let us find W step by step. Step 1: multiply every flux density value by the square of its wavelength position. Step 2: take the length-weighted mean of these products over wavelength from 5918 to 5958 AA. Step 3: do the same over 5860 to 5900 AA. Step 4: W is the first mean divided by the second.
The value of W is 1.1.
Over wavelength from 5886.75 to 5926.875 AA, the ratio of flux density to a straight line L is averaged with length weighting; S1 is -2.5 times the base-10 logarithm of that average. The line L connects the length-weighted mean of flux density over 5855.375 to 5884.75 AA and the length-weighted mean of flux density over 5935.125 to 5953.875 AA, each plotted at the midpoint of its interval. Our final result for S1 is 0.09 mag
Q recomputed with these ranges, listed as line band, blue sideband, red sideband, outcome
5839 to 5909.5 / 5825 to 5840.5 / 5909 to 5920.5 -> 4.27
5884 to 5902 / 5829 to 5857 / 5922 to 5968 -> 3.36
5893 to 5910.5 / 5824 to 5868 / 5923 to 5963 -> 2.28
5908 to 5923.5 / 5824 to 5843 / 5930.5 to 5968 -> -0.12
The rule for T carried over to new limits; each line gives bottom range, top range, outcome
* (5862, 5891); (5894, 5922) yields 0.97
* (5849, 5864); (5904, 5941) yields 0.98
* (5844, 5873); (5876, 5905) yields 0.87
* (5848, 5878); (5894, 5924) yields 0.93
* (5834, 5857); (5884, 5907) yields 0.84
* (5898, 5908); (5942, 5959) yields 1.10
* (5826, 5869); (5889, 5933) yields 0.93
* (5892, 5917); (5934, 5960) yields 1.11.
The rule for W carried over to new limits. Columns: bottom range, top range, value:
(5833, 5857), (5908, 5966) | 0.98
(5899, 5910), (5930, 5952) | 1.09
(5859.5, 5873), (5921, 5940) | 1.01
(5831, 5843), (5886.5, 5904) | 0.82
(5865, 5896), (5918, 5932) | 1.09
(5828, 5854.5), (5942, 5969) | 0.98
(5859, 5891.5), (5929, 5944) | 1.05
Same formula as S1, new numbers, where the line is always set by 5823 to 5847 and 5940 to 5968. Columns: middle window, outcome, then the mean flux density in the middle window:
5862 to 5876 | 0.00 mag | 44.5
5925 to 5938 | -0.02 mag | 43.9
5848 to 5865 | -0.02 mag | 45.6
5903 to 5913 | 0.05 mag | 41.8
